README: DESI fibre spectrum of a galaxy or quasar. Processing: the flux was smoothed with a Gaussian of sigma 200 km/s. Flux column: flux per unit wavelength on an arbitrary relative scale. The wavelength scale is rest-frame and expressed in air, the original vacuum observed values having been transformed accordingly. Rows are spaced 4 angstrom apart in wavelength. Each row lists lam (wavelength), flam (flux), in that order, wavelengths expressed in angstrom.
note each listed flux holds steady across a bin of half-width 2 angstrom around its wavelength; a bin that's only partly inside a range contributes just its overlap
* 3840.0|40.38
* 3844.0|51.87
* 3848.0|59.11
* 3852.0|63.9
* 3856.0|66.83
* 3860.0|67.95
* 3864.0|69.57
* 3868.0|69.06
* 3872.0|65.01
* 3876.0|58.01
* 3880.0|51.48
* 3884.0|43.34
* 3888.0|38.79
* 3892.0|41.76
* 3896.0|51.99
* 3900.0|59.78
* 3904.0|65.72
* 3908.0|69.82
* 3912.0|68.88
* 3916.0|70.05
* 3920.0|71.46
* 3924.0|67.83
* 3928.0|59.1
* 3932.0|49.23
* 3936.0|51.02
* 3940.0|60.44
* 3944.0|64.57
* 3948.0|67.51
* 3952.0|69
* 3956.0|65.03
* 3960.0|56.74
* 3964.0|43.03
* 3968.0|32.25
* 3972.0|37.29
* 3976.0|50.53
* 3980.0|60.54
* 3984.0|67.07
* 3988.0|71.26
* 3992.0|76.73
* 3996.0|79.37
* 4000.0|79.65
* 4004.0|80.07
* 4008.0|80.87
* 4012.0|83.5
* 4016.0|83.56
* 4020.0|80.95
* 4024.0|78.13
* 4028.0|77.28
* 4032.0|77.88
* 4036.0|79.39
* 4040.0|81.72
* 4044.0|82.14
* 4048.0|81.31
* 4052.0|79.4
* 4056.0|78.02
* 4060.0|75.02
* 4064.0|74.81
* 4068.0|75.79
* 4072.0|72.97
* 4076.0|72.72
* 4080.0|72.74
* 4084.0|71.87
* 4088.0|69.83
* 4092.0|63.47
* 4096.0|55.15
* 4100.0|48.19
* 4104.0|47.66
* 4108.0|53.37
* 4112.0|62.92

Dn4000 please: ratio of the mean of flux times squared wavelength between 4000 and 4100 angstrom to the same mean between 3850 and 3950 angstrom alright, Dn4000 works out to 1.35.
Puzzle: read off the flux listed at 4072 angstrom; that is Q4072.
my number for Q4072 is 72.97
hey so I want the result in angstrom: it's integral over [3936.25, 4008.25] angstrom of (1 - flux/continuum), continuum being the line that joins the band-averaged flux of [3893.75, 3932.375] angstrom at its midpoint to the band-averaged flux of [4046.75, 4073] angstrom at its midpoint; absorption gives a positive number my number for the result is 6.7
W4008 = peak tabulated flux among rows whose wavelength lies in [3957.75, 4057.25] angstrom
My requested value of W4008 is 83.56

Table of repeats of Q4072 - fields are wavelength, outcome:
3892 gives 41.76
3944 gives 64.57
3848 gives 59.11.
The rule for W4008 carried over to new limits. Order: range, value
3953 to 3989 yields 71.26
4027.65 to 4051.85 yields 82.14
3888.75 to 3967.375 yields 71.46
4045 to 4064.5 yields 81.31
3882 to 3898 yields 51.99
